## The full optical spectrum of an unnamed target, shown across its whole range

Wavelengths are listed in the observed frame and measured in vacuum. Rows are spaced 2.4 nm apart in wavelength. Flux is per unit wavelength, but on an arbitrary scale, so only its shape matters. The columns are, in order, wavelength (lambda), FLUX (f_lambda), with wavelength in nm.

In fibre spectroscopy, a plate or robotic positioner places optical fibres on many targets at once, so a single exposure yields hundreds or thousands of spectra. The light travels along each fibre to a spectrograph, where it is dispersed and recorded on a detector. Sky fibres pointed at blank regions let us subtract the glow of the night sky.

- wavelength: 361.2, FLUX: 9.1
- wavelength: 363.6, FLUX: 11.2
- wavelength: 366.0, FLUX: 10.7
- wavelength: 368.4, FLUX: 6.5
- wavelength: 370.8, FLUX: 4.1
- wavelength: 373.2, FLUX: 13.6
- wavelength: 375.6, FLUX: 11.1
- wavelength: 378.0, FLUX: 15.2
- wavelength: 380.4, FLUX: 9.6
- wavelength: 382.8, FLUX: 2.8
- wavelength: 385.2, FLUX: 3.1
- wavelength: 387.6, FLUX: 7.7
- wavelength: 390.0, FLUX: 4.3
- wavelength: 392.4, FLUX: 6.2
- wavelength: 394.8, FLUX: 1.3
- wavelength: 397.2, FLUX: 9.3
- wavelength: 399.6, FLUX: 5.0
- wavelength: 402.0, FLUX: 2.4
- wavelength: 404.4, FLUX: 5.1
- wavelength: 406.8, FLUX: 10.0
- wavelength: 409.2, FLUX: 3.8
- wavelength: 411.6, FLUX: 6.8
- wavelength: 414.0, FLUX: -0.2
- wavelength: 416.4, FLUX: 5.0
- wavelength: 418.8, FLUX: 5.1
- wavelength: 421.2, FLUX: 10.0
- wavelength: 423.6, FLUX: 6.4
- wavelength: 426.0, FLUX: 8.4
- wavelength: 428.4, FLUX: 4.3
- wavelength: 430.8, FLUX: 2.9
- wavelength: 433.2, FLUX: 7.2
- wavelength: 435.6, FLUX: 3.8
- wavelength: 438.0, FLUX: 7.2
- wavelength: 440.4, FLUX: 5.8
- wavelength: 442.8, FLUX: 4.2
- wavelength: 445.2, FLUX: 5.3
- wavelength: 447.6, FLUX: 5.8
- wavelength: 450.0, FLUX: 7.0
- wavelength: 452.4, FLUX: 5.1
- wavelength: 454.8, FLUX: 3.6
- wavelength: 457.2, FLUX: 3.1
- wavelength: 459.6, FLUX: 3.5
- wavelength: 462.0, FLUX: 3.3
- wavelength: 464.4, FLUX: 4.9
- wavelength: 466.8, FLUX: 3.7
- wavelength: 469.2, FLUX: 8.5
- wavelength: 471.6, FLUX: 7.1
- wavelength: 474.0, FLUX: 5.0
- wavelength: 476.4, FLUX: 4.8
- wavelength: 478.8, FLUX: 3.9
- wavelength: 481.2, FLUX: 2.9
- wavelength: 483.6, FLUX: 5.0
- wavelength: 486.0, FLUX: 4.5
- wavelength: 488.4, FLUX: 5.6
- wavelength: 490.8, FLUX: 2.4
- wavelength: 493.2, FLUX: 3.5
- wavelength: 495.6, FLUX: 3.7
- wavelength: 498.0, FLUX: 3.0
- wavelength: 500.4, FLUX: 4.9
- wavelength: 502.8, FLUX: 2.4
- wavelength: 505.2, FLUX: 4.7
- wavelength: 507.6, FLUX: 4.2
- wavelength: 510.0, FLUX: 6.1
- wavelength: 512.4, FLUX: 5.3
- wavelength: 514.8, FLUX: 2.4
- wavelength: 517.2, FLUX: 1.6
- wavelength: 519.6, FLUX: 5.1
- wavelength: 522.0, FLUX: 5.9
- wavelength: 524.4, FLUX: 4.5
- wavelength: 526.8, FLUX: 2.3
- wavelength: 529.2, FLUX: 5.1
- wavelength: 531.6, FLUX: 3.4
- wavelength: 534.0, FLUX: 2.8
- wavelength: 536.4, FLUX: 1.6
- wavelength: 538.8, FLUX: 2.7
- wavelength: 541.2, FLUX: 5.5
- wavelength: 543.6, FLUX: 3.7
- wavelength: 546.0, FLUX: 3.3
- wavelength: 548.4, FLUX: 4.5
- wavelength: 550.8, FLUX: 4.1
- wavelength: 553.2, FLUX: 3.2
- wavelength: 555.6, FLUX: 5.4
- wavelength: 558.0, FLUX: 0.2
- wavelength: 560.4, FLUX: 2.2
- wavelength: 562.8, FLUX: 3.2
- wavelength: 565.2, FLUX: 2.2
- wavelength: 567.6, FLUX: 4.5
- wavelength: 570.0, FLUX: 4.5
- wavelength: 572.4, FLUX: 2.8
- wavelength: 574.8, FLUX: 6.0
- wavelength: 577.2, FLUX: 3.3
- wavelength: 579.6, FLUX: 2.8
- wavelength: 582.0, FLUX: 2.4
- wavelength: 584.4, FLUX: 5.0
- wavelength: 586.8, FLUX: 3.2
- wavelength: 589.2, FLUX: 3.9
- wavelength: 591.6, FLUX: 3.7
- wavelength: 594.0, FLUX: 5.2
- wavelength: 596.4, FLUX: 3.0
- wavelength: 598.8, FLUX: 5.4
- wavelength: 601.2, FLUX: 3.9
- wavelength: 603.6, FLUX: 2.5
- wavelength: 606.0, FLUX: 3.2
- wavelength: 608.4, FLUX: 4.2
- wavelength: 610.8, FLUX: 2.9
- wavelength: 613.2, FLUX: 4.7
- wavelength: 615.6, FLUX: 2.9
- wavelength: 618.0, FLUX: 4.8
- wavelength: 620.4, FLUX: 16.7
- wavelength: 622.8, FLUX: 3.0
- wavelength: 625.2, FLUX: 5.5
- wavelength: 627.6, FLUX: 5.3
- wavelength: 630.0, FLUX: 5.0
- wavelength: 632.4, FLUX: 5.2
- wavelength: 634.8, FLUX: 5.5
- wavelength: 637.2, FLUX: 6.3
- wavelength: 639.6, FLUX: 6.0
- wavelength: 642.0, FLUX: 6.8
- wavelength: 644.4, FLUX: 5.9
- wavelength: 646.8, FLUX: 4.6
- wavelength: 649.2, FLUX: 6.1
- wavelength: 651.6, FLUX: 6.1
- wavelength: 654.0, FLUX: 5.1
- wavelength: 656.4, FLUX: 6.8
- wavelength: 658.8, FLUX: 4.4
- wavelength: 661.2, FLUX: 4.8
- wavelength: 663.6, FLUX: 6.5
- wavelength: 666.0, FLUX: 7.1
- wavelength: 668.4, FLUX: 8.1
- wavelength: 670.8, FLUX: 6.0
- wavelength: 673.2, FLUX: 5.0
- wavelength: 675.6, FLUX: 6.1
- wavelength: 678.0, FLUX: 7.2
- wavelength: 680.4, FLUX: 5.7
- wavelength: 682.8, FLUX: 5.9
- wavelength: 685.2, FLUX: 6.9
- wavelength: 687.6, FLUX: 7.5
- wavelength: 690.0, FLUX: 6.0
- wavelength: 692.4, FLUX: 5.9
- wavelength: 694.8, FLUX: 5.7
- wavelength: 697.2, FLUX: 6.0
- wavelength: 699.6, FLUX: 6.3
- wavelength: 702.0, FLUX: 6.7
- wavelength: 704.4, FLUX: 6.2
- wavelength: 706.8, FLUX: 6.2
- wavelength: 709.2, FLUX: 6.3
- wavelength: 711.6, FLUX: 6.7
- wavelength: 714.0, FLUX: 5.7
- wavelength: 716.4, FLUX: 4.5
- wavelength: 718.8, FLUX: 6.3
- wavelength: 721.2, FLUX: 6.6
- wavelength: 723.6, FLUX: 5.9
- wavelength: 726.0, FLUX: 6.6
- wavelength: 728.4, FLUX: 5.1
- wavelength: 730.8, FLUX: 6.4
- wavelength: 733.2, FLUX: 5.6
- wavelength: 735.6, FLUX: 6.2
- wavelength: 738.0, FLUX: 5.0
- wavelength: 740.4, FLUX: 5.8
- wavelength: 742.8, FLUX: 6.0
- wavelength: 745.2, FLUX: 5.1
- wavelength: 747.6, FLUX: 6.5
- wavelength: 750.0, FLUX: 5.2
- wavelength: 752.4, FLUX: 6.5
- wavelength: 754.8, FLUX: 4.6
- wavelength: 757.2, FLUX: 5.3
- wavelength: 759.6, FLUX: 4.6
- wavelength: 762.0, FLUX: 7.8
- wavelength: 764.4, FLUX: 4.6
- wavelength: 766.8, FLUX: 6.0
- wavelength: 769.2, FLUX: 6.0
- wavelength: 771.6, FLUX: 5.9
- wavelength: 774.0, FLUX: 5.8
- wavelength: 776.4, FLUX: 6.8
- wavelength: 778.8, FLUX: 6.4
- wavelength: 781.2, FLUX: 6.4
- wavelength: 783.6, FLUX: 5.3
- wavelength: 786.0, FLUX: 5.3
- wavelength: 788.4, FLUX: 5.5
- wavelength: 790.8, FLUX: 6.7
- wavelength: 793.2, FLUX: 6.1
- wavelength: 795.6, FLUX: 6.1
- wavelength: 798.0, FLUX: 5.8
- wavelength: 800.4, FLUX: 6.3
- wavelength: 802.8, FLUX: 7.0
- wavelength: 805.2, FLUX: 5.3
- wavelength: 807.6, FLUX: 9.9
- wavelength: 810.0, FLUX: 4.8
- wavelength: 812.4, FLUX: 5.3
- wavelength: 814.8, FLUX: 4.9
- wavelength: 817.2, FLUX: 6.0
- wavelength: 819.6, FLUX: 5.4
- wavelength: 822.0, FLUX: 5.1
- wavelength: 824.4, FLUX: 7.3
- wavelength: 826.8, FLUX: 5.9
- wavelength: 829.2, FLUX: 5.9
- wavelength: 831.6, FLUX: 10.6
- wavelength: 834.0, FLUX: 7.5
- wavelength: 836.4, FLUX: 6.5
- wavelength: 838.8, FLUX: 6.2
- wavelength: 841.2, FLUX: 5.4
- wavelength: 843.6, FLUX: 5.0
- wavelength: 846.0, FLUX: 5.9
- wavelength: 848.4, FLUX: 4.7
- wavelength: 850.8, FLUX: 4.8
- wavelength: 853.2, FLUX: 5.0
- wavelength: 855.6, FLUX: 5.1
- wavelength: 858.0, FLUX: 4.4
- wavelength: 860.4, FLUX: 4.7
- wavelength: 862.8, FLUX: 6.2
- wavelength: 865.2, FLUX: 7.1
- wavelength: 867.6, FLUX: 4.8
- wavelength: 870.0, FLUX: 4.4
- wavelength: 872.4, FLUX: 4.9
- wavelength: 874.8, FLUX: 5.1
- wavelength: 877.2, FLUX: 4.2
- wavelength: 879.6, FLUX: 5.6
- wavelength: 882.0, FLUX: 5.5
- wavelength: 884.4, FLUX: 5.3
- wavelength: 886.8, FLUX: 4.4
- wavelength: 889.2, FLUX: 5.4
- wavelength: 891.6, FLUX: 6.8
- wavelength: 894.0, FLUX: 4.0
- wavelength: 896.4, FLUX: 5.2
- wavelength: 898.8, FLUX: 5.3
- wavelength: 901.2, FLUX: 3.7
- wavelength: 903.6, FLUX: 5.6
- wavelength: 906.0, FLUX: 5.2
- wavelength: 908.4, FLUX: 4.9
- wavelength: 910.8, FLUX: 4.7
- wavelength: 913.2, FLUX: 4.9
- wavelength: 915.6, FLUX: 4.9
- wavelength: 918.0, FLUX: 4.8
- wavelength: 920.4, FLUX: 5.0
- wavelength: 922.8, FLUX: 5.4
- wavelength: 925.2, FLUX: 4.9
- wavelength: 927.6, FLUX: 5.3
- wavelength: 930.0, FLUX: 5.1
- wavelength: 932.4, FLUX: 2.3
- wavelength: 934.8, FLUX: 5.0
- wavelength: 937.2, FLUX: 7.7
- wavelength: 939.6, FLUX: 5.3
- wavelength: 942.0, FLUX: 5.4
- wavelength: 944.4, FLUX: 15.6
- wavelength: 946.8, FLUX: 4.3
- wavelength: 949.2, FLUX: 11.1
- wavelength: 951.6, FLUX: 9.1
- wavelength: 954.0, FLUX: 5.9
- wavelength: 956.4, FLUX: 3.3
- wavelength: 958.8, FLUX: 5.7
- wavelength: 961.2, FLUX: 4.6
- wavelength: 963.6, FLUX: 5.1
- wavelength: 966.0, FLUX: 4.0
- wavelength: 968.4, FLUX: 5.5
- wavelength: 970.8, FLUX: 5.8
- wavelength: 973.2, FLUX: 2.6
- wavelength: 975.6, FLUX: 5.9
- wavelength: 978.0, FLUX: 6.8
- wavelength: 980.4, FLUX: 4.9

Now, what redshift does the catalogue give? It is 0.662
